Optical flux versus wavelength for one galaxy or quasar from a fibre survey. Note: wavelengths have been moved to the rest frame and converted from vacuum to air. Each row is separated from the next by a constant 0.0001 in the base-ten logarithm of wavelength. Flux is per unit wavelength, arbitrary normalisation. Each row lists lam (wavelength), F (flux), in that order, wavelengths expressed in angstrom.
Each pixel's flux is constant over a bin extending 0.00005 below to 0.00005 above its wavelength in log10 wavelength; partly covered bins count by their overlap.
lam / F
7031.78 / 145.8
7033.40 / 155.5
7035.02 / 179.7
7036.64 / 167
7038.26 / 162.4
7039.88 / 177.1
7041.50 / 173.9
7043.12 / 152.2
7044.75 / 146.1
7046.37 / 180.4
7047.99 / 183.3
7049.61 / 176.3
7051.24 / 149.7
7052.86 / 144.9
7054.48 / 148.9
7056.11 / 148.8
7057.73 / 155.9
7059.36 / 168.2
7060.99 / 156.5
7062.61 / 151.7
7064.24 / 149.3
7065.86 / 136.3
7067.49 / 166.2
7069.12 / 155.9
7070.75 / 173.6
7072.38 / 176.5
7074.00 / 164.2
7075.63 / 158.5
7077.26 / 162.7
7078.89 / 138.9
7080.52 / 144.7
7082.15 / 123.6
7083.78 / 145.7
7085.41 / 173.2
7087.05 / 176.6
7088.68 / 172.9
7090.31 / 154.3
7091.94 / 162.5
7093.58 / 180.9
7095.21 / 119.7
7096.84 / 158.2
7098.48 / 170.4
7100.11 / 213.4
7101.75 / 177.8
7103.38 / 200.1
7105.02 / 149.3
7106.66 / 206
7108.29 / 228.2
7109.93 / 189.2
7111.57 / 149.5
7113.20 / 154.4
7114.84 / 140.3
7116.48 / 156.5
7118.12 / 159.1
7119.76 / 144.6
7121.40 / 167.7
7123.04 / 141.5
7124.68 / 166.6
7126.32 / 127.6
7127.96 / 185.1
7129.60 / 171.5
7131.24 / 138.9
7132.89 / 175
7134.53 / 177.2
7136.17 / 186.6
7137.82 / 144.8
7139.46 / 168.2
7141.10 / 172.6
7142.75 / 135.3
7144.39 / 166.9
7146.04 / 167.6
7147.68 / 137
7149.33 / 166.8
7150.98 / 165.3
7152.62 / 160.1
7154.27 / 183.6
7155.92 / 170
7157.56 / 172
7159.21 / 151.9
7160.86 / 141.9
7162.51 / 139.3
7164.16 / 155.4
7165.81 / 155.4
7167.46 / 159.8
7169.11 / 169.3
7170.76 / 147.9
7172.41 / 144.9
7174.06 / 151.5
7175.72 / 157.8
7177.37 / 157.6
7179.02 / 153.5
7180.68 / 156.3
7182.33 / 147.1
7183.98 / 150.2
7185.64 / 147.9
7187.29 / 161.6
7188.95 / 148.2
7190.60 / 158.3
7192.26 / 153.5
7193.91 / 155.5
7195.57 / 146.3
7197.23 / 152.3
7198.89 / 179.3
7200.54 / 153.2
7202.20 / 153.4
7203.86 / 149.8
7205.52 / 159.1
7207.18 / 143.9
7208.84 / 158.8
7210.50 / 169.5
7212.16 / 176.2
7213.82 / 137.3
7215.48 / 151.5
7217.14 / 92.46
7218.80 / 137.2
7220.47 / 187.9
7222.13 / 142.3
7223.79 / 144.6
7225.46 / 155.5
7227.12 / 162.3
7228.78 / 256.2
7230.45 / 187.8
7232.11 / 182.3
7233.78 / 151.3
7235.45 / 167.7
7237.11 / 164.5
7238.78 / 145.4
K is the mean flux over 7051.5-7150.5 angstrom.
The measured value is 162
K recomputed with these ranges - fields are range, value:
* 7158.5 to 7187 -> 152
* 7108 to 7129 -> 161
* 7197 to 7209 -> 156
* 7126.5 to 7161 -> 163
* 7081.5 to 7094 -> 161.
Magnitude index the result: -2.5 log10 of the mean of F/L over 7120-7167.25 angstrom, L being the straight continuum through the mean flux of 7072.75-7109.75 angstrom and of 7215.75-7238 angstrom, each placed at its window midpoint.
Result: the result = 0.04 mag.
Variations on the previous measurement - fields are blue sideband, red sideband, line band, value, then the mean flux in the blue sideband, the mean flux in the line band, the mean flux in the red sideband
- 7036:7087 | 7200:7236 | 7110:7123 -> 0.032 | 159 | 155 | 160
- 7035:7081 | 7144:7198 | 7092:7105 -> -0.088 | 160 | 172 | 156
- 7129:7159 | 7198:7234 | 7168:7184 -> 0.060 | 164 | 154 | 161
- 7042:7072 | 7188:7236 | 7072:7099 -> 0.007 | 158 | 157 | 159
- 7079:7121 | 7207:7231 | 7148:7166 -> 0.023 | 166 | 160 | 160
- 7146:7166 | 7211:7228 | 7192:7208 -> -0.016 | 159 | 155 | 150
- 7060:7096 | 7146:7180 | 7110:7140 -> -0.016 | 157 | 159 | 157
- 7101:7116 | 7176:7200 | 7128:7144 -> 0.031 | 177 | 165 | 155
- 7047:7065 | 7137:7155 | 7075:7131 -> -0.029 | 158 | 164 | 161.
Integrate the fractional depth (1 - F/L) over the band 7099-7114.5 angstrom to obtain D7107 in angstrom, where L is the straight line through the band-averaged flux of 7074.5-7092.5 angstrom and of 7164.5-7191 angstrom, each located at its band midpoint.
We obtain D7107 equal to -2.8 angstrom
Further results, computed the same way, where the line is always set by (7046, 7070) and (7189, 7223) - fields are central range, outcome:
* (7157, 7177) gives 0.0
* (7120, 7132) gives -0.1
